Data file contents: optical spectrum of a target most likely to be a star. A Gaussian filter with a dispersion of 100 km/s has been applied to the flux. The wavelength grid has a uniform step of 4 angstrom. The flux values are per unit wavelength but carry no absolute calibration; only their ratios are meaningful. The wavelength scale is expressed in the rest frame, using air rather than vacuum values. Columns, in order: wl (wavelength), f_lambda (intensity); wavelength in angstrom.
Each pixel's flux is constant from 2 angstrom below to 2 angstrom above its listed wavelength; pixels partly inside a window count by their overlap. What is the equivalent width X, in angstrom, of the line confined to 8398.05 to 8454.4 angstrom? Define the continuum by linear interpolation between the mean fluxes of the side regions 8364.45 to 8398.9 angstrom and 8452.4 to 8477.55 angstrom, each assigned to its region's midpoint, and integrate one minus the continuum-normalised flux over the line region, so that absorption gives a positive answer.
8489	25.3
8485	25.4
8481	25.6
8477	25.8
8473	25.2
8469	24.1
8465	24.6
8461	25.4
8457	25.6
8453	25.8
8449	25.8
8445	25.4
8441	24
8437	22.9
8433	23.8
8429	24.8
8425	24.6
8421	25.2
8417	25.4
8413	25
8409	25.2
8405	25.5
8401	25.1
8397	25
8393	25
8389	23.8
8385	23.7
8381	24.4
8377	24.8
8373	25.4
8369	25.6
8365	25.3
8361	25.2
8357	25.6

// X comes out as 0.2 angstrom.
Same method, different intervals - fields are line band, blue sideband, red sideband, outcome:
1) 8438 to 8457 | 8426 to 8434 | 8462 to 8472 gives -0.5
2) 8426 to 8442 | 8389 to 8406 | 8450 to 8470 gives 0.8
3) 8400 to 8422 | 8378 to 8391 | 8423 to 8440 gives -1.1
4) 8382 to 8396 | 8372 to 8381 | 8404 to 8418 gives 0.4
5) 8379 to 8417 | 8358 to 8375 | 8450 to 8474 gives 0.8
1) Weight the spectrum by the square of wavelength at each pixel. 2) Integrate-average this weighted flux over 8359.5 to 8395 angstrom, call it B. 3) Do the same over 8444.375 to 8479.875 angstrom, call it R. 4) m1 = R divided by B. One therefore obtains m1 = 1.04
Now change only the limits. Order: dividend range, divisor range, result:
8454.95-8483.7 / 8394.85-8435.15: 1.02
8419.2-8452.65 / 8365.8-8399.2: 1.01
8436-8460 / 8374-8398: 1.04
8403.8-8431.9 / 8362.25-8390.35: 1.02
